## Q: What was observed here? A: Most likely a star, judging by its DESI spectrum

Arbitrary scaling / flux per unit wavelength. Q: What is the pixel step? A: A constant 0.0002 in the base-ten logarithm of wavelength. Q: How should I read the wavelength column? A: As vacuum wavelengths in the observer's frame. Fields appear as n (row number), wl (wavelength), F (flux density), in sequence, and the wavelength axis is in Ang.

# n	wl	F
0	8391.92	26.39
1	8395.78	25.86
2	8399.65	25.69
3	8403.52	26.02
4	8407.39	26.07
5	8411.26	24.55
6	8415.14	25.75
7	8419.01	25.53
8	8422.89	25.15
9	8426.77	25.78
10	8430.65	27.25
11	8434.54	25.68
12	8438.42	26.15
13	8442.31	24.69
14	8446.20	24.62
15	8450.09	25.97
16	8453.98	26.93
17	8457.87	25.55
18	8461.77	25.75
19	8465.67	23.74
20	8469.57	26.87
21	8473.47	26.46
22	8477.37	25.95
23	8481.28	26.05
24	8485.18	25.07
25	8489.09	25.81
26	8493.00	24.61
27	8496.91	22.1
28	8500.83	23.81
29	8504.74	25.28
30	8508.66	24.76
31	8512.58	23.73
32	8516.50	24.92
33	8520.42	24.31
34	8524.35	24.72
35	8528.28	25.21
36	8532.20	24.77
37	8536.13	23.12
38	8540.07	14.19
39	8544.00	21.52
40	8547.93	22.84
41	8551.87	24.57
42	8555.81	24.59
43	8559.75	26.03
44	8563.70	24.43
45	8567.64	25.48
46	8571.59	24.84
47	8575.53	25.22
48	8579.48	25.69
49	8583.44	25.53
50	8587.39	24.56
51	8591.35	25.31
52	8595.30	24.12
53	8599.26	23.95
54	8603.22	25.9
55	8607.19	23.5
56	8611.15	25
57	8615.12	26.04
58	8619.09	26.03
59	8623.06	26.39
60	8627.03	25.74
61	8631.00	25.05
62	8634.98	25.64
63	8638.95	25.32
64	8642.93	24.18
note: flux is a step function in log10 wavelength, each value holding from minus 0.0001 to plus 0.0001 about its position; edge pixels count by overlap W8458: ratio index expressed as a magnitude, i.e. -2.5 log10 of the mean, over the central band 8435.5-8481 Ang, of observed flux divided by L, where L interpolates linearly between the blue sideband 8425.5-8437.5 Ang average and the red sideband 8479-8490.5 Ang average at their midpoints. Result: 0.010 mag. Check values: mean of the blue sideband 26.3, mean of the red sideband 25.6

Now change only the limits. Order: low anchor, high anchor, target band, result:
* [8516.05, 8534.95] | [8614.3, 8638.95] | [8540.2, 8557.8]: 0.116 mag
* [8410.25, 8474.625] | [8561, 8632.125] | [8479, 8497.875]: 0.027 mag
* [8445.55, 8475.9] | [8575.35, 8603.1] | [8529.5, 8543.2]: 0.202 mag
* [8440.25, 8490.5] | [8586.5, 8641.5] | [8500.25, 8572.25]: 0.070 mag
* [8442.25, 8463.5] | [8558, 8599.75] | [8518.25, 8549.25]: 0.121 mag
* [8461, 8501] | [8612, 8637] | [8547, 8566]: 0.038 mag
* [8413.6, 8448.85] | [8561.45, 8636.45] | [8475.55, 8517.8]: 0.031 mag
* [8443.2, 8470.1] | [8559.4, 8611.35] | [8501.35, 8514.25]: 0.033 mag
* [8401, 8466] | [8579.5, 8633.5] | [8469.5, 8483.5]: -0.030 mag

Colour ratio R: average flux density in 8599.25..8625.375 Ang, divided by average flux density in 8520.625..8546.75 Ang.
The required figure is 1.13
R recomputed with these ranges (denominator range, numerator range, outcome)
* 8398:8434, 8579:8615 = 0.97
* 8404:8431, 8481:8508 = 0.96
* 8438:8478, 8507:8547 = 0.90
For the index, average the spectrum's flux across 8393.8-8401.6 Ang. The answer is 25.8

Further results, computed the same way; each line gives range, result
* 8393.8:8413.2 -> 25.6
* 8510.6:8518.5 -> 24.3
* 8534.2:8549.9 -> 20.4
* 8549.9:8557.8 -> 24.6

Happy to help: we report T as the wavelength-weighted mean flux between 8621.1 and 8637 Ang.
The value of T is 25.7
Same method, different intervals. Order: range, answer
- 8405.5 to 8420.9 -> 25.5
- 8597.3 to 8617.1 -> 24.9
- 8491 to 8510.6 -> 24.1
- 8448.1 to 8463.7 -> 26.1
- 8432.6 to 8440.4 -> 25.9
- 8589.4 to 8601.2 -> 24.5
